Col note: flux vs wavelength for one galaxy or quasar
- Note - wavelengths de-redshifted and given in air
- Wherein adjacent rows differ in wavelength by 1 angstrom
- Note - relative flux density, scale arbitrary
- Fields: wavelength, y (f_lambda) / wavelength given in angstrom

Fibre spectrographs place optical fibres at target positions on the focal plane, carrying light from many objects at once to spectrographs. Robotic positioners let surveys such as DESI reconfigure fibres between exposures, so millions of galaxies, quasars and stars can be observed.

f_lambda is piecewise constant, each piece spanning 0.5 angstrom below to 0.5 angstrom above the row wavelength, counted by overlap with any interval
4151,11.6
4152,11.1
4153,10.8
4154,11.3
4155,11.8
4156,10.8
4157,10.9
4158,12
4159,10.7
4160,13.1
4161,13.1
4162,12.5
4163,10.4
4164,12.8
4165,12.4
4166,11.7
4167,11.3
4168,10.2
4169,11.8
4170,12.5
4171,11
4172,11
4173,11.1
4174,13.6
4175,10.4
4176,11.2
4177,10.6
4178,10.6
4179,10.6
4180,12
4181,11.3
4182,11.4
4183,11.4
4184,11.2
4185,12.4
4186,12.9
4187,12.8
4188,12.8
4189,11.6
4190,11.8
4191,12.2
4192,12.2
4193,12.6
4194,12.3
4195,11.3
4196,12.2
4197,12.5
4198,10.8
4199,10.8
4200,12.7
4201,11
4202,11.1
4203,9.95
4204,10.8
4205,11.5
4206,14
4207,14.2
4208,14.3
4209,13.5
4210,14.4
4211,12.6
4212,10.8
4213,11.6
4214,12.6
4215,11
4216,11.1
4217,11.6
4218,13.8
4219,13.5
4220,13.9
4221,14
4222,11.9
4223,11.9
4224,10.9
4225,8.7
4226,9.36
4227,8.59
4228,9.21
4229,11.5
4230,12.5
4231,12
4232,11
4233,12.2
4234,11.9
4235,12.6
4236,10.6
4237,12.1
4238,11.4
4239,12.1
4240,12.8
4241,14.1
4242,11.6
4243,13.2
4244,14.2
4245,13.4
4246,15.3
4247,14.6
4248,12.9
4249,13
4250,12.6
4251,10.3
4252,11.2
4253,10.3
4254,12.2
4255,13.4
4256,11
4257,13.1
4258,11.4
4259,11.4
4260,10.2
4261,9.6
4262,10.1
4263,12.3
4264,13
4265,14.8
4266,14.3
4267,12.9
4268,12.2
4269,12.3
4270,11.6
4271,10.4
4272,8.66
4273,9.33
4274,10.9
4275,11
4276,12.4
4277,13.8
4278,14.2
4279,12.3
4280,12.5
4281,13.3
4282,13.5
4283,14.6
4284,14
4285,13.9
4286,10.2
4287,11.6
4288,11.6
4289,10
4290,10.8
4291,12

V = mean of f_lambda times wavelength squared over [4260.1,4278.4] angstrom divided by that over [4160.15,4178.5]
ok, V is 1.07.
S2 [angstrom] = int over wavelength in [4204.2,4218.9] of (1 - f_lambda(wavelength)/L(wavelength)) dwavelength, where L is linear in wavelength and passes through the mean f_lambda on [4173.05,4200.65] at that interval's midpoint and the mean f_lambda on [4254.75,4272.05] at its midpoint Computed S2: -1.0 angstrom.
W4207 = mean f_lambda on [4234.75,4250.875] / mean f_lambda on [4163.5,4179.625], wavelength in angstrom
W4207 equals 1.12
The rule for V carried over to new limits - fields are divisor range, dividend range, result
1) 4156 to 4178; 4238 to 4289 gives 1.11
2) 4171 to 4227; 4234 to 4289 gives 1.06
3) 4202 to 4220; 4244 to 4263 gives 0.99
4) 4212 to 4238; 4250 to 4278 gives 1.03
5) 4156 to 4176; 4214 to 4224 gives 1.09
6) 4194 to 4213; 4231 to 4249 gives 1.07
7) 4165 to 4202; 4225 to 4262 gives 1.04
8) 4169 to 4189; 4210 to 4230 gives 1.02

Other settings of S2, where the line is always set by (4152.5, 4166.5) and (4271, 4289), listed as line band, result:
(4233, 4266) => -0.8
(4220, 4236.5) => 1.0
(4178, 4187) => 0.1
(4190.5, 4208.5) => -0.2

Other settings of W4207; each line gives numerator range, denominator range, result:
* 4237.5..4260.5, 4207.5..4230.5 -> 1.05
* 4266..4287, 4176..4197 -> 1.04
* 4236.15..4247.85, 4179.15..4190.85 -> 1.10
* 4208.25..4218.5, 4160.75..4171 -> 1.05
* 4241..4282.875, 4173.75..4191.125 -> 1.05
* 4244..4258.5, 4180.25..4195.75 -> 1.04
